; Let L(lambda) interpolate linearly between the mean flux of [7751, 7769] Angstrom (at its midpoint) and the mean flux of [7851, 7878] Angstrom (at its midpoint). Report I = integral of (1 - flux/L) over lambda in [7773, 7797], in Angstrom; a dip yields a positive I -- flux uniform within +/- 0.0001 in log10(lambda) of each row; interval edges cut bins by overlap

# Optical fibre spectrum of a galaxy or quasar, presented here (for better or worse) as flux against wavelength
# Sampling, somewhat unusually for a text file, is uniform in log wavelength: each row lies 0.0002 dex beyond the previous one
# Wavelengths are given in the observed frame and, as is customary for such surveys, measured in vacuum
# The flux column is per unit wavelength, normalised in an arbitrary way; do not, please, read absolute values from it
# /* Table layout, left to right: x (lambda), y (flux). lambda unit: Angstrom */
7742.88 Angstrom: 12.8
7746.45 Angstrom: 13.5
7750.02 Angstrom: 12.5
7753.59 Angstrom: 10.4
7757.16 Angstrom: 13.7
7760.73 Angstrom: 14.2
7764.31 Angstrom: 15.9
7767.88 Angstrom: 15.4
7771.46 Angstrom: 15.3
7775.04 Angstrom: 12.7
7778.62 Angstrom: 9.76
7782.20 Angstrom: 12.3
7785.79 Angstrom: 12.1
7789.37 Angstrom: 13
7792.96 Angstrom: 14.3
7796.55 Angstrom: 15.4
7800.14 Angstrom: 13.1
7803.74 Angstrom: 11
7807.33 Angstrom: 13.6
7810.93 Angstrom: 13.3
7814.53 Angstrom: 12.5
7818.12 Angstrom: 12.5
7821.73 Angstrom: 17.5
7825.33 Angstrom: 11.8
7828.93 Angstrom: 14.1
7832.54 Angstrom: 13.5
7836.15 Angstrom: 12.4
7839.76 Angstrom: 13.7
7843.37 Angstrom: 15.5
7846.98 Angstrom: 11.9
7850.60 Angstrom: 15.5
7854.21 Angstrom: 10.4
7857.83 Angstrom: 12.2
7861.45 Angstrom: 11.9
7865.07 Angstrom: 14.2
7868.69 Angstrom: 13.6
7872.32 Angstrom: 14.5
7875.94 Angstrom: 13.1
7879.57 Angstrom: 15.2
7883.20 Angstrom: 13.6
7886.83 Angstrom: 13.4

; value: 1.65 Angstrom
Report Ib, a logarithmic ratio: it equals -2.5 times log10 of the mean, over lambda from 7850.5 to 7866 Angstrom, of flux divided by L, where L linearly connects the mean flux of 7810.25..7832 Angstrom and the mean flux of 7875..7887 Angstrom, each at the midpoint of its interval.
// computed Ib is 0.11 mag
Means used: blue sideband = 13.6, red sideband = 13.9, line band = 12.5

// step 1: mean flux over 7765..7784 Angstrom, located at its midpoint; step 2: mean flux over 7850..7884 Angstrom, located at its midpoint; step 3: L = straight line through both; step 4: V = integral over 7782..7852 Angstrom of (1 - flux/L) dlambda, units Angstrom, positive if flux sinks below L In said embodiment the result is -0.9 Angstrom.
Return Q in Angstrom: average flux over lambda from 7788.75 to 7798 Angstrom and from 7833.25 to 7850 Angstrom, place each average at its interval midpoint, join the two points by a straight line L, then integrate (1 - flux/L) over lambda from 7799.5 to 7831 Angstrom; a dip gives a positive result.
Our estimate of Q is 1.56 Angstrom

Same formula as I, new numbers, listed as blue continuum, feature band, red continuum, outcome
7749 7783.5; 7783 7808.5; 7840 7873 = 0.17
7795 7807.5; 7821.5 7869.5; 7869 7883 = 1.49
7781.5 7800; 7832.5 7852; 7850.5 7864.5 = -1.84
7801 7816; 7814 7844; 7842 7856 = -1.75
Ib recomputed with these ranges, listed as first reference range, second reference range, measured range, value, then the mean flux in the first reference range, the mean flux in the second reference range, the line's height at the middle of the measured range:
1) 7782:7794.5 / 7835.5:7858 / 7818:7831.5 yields -0.08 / 13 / 13.2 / 13.1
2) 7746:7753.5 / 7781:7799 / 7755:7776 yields -0.14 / 12.3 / 13.4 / 12.8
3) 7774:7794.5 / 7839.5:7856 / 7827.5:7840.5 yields -0.02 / 12.3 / 13.4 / 13.2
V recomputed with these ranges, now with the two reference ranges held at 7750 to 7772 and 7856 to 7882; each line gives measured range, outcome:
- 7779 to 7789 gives 1.37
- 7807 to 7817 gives 0.53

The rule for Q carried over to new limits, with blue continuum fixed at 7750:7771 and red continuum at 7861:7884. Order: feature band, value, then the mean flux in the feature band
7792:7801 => -0.33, 14.4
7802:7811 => 0.88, 12.5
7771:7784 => 1.55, 12.2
